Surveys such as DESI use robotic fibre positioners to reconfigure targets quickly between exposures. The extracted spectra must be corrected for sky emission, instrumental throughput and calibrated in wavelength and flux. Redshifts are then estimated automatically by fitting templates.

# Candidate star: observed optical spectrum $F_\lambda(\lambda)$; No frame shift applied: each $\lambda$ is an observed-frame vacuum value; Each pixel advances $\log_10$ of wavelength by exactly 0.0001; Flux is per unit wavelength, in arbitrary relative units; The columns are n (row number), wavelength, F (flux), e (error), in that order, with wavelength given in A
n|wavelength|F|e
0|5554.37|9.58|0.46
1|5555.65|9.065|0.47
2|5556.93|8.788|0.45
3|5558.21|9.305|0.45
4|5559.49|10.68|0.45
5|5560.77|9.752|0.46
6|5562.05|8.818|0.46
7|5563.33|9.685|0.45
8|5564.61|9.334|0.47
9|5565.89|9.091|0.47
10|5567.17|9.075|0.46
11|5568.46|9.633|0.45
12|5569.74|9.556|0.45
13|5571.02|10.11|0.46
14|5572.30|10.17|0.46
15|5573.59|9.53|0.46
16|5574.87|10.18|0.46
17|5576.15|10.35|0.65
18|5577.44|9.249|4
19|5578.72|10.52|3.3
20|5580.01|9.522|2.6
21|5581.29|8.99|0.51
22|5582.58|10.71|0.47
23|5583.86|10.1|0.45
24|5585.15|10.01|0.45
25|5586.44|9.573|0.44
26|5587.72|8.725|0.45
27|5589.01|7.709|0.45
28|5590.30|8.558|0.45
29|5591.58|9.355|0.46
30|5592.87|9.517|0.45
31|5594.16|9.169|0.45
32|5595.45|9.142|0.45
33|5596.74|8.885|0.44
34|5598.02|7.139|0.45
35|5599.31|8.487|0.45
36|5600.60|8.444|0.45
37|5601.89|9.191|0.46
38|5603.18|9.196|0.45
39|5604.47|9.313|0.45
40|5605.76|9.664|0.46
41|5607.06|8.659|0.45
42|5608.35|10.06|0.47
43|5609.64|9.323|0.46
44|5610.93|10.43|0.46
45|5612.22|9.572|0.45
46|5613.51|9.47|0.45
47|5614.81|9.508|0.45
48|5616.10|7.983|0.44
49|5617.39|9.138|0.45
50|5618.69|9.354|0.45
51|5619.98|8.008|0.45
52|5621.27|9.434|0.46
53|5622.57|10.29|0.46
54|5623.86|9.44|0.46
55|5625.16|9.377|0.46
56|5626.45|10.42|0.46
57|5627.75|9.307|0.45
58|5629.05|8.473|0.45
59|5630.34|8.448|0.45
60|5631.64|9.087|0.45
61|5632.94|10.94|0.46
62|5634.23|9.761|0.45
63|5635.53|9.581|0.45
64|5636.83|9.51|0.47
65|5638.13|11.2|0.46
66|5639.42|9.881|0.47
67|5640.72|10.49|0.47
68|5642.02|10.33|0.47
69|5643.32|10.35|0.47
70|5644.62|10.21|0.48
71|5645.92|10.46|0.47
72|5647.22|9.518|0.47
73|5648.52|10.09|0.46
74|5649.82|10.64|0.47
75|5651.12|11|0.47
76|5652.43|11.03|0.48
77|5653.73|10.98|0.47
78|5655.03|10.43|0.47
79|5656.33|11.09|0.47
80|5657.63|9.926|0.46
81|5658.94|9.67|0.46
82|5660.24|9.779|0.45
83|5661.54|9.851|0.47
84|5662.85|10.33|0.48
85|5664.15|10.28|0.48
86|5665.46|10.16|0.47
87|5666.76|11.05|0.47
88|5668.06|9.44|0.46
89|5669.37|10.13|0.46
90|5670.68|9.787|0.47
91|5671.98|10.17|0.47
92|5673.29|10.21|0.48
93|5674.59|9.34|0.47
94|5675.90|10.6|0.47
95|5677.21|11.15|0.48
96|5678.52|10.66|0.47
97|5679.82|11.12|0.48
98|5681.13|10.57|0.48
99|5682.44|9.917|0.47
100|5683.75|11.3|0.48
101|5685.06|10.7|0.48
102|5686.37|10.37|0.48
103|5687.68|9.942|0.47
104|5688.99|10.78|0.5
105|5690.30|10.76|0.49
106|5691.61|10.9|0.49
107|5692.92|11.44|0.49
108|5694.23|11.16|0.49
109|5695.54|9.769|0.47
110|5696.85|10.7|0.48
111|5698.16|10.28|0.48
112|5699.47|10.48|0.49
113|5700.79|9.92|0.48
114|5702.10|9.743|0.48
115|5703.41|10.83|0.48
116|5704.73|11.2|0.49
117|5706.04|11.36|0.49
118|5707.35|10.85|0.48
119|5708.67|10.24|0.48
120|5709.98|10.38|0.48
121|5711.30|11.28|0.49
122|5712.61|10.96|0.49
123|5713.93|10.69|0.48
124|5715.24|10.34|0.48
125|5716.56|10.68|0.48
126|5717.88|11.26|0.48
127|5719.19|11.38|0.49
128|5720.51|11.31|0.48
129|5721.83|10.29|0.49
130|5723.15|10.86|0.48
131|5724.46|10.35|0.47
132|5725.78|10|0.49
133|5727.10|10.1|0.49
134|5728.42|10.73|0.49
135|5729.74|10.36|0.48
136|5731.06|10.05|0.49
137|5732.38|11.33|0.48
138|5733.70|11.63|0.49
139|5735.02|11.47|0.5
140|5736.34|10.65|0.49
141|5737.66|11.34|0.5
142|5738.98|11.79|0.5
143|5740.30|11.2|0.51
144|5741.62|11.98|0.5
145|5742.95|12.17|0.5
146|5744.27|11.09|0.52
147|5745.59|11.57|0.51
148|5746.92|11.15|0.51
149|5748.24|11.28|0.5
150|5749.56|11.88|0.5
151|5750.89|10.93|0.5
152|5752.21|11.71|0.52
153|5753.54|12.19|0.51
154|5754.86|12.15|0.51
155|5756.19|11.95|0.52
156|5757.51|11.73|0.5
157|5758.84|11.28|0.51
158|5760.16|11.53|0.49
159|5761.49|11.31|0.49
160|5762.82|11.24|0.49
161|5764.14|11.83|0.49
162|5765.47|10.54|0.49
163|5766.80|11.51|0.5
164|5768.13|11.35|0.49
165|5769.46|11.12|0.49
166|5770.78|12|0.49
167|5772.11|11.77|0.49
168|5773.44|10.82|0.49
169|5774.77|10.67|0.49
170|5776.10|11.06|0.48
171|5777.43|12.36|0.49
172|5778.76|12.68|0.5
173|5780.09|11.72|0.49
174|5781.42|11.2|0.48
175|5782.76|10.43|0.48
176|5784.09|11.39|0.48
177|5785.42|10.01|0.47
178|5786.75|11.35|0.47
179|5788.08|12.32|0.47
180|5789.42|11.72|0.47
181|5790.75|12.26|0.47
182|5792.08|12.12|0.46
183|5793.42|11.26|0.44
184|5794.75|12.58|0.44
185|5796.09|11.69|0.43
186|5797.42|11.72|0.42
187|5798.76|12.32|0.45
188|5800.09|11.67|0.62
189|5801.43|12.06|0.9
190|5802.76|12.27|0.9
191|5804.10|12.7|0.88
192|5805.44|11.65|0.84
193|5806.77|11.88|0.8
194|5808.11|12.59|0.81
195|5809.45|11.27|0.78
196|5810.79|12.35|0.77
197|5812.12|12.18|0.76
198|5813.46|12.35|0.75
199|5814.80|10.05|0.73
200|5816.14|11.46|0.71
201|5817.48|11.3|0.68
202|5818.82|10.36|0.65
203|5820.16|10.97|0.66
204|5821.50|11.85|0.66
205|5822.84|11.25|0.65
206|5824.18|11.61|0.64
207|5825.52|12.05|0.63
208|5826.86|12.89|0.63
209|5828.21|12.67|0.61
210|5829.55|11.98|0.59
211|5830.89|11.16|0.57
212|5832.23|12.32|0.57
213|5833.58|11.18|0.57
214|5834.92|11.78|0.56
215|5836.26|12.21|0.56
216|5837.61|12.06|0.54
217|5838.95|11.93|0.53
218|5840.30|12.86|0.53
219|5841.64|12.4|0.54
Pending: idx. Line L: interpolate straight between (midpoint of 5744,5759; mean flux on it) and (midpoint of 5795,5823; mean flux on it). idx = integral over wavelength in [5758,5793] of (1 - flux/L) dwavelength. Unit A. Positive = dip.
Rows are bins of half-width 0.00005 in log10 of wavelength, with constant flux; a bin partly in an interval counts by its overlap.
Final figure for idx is 0.6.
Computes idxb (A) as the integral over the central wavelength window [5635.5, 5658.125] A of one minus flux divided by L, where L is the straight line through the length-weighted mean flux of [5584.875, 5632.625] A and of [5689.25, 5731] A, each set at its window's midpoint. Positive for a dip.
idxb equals -1.6 A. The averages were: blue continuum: 9.14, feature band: 10.4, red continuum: 10.7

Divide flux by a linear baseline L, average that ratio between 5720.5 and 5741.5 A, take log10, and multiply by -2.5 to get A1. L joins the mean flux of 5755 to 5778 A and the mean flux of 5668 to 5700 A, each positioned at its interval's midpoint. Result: 0.02 mag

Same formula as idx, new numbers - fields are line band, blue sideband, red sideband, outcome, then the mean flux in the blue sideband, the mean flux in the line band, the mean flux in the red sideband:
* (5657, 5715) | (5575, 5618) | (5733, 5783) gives 0.24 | 9.27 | 10.5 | 11.5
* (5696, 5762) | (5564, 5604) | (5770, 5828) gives -0.68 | 9.33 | 11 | 11.7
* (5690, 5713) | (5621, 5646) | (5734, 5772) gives 0.24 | 9.84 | 10.7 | 11.5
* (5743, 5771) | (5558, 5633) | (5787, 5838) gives -0.74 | 9.36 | 11.5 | 11.8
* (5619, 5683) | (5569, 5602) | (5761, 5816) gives 0.08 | 9.35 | 10.1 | 11.6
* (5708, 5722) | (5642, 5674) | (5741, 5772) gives 0.24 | 10.3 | 10.8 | 11.5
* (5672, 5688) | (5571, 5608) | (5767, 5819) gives -0.21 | 9.31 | 10.5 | 11.7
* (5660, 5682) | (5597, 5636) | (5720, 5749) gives -0.45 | 9.25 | 10.3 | 11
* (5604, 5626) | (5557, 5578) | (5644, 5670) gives 1.38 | 9.64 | 9.36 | 10.3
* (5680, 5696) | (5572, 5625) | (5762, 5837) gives -0.46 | 9.31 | 10.7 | 11.7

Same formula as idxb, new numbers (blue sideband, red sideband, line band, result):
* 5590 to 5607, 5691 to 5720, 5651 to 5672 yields -0.6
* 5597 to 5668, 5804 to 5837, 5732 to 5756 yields -1.3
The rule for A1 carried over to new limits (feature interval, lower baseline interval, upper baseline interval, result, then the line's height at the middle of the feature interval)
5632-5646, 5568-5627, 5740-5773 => -0.03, 9.94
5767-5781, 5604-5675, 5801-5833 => -0.02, 11.3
